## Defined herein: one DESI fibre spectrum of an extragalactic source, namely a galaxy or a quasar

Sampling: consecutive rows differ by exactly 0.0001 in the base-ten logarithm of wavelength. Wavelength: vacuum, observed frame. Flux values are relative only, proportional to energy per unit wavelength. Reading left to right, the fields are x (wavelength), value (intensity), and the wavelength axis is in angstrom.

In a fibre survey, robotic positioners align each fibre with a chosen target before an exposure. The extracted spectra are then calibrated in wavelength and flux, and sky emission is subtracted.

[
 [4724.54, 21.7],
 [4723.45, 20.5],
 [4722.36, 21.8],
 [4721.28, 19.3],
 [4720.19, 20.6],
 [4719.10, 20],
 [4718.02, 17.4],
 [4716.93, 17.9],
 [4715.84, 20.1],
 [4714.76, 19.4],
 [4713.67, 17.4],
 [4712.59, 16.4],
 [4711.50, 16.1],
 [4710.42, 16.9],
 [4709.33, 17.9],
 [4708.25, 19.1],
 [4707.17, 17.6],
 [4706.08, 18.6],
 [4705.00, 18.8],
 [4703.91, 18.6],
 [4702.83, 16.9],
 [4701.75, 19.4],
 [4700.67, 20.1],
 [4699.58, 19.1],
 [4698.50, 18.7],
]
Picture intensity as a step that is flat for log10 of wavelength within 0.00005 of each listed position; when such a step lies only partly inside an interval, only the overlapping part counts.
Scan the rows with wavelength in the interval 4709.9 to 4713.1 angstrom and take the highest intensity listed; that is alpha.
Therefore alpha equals 16.9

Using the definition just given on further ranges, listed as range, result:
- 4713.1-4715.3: 19.4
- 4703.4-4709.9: 19.1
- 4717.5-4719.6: 20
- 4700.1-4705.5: 20.1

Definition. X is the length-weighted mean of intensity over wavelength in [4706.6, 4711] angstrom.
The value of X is 17.9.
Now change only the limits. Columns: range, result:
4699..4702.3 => 19.5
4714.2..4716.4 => 19.7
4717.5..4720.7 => 19.4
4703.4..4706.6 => 18.6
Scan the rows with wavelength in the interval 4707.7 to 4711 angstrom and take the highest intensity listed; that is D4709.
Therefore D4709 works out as 19.1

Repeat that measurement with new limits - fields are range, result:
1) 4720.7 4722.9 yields 21.8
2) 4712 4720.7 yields 20.6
